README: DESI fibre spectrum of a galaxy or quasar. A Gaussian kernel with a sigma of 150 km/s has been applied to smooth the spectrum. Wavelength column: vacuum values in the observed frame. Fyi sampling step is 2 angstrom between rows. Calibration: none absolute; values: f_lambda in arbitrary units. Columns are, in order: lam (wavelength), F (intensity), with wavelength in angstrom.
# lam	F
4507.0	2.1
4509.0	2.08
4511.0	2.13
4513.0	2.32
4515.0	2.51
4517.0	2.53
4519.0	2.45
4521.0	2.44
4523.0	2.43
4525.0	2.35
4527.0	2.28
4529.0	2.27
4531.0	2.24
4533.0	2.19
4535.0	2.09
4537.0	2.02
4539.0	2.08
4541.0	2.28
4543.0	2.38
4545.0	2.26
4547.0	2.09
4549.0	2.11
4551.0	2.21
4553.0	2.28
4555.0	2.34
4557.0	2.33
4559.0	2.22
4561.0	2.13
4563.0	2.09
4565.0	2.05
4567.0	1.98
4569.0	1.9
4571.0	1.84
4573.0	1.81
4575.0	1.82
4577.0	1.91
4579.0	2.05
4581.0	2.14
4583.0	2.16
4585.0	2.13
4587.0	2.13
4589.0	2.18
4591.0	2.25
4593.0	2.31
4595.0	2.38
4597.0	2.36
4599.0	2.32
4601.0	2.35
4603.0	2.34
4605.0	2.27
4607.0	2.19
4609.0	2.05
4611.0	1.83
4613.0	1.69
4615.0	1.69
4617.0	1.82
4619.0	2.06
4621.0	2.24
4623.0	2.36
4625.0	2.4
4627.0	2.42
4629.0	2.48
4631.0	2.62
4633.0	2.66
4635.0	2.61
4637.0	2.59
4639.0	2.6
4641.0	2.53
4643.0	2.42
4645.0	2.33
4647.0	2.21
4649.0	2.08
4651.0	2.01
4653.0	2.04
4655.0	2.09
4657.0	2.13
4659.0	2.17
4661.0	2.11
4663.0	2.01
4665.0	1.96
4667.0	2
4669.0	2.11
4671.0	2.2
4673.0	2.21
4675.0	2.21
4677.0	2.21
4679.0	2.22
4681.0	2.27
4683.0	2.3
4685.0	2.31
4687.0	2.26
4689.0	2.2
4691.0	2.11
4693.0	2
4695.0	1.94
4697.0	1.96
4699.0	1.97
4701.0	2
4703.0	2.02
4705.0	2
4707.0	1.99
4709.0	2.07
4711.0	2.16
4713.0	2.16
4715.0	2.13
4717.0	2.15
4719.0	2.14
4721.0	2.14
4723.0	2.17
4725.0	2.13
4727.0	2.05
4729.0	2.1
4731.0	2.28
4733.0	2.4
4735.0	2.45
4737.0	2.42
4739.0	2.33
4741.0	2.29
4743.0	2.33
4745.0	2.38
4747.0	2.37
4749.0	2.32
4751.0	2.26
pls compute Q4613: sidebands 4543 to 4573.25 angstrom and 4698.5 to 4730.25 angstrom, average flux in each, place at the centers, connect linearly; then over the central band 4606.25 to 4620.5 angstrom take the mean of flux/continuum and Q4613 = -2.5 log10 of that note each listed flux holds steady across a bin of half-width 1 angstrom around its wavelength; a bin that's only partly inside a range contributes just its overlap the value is 0.11 mag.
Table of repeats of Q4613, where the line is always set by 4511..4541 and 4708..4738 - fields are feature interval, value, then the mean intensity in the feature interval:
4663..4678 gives 0.05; 2.12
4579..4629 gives 0.04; 2.17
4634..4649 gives -0.10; 2.44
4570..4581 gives 0.19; 1.91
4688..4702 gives 0.09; 2.03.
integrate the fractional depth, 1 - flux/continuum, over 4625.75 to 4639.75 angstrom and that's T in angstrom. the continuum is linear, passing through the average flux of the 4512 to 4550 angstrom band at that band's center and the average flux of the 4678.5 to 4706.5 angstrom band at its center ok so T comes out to -2.5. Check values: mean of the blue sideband 2.28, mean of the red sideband 2.11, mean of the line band 2.56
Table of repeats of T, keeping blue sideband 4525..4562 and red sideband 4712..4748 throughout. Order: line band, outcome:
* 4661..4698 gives 1.7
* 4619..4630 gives -0.6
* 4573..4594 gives 1.2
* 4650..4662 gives 0.8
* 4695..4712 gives 1.7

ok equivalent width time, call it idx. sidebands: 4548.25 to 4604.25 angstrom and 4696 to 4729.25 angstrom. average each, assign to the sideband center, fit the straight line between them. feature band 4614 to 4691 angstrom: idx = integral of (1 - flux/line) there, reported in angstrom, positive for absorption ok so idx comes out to -4.7 angstrom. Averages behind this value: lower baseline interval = 2.15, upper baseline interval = 2.08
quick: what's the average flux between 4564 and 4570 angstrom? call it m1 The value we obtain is 1.98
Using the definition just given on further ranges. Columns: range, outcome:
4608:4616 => 1.81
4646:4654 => 2.08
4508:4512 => 2.1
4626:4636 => 2.56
